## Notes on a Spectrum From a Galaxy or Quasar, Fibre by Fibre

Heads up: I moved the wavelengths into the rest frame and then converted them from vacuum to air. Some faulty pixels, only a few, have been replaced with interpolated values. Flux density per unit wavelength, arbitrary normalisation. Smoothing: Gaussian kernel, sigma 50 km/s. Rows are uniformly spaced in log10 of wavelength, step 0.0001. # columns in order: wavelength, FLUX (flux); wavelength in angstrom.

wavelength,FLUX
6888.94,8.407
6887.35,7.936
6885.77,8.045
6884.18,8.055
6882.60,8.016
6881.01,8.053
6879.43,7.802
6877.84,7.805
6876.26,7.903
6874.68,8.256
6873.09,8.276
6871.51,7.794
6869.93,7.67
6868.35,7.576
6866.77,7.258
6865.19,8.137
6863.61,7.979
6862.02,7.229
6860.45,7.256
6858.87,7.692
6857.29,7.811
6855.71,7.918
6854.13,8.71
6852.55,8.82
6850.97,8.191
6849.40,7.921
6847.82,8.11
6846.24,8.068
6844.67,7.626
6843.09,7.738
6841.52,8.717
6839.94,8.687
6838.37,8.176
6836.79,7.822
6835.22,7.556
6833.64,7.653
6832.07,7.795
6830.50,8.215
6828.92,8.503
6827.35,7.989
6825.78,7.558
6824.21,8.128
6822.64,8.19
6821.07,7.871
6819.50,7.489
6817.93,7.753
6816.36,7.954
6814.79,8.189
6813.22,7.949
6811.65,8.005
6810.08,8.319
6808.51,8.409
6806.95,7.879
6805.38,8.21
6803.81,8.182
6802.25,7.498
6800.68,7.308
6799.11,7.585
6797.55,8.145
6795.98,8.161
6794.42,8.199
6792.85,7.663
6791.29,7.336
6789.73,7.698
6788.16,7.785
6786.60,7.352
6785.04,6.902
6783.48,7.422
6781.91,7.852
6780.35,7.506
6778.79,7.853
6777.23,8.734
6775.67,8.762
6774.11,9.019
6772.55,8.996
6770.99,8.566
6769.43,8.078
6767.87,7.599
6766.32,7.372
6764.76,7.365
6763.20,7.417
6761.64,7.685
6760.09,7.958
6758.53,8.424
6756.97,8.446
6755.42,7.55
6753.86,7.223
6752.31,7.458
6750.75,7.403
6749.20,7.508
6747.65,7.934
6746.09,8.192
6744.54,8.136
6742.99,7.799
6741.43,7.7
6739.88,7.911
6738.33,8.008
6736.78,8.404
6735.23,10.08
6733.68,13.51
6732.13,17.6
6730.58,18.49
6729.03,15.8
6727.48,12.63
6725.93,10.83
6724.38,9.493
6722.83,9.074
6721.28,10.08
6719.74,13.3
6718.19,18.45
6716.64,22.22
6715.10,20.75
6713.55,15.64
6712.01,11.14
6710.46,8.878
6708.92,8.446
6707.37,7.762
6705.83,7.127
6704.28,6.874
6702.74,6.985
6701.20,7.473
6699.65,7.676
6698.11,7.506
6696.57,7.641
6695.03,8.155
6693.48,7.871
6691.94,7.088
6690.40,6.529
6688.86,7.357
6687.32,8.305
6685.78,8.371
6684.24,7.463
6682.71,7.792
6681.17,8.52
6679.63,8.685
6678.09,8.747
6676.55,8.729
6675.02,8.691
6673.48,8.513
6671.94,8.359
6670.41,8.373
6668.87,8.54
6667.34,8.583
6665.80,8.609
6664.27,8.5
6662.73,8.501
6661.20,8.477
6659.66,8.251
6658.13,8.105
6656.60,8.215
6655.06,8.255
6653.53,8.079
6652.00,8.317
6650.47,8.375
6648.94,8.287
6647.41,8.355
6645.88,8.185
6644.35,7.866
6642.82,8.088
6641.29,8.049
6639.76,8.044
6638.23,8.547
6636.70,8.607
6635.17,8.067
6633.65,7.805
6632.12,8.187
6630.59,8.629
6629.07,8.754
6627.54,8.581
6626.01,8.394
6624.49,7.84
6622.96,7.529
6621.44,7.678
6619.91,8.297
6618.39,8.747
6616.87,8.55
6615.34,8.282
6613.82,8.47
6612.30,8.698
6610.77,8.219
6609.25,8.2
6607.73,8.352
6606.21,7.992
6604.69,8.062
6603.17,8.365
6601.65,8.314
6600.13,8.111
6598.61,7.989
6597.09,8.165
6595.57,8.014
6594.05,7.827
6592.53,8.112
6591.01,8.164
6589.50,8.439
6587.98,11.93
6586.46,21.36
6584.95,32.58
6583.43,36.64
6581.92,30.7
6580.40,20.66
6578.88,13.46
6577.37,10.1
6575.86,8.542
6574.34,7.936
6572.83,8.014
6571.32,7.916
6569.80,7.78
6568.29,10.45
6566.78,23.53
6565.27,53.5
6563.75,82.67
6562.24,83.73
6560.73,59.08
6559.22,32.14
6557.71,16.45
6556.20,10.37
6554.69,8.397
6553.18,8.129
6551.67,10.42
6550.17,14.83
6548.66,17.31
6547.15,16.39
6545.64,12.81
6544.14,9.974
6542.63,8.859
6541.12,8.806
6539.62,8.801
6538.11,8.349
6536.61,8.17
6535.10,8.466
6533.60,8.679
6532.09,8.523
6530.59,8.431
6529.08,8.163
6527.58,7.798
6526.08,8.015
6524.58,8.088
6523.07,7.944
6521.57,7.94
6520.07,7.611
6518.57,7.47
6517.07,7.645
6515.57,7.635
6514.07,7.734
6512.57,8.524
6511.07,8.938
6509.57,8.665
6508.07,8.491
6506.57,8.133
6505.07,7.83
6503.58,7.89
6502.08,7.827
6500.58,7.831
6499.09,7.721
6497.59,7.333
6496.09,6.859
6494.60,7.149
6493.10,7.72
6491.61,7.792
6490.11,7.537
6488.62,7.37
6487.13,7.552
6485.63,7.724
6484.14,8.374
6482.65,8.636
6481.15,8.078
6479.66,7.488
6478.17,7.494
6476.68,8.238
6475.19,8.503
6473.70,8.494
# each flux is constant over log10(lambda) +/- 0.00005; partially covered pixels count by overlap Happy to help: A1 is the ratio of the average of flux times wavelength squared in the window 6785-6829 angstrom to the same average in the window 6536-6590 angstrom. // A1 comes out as 0.4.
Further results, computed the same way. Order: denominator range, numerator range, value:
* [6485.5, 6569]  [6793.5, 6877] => 0.62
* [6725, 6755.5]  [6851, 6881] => 0.81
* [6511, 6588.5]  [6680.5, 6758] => 0.62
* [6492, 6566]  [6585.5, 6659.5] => 0.61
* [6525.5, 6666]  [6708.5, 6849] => 0.74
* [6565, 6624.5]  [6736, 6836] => 0.68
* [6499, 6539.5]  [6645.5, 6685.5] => 1.08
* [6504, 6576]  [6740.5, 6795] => 0.55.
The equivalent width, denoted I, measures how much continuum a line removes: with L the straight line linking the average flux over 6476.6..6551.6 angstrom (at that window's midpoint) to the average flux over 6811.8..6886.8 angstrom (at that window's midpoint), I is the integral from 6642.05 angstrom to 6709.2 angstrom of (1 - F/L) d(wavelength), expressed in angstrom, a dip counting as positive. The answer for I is 2.14 angstrom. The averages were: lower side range 8.66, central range 8.06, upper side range 7.96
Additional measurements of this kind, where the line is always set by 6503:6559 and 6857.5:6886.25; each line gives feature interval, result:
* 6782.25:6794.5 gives 1.1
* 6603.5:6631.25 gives 2.6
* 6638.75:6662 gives 2.0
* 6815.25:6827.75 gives 0.3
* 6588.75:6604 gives 1.8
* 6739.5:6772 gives 2.4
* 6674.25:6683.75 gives 0.4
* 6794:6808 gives 0.5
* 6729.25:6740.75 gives -4.9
